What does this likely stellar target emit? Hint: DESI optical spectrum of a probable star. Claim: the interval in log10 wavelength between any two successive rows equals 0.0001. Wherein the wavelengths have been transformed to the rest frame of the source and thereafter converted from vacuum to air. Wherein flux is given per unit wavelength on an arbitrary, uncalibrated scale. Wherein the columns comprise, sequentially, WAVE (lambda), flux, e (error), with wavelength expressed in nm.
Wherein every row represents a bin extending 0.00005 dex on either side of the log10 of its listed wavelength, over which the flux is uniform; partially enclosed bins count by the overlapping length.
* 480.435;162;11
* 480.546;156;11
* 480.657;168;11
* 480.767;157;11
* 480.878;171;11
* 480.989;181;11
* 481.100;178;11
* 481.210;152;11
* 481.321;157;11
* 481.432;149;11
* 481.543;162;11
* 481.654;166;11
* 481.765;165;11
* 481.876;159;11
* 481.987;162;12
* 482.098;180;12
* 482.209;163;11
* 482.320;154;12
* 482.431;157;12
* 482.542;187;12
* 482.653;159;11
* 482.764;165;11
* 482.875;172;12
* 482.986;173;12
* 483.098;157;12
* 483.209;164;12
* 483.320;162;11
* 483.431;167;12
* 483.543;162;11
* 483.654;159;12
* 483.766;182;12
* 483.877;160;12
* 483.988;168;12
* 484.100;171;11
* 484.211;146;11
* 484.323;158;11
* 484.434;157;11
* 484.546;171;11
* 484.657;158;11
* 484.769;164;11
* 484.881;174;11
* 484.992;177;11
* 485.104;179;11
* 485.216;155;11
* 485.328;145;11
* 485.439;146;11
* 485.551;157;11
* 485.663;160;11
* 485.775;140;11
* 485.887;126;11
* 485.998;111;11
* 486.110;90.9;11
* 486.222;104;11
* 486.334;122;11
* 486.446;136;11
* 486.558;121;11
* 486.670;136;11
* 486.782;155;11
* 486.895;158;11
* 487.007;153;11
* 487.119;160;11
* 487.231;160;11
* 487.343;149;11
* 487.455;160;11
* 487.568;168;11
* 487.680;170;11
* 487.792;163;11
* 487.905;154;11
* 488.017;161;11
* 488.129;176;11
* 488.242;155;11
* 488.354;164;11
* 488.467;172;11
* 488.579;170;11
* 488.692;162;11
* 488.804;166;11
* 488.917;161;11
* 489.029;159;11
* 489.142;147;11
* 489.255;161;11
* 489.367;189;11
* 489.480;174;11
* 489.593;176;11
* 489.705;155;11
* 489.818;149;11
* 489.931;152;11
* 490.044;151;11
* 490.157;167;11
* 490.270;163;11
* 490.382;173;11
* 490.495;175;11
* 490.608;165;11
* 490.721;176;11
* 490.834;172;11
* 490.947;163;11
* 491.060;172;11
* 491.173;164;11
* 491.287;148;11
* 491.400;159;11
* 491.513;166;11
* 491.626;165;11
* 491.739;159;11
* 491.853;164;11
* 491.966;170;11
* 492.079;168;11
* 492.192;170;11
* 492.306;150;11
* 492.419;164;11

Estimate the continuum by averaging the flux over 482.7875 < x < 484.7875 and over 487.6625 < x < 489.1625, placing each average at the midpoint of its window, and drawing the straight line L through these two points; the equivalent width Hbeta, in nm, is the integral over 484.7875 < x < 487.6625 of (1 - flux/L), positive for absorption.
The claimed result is 0.30 nm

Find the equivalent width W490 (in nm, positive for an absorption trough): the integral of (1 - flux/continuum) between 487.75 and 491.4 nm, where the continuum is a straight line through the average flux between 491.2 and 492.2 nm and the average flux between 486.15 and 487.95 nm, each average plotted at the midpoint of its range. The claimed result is -0.20 nm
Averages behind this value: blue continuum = 147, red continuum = 163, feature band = 164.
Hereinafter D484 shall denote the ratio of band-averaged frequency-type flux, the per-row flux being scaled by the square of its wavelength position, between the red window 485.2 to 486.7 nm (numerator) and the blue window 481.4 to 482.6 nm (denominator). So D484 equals 0.81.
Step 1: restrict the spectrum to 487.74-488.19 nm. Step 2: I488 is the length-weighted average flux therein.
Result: 163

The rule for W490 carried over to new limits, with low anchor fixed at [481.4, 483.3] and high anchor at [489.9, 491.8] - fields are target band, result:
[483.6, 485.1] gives -0.009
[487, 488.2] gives 0.020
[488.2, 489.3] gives 0.017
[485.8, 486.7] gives 0.251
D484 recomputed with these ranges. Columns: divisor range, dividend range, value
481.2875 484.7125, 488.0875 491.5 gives 1.03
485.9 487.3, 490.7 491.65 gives 1.25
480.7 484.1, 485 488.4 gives 0.91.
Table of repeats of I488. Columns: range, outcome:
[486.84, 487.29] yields 158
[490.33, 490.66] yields 171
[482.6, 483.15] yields 165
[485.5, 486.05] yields 139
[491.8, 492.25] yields 168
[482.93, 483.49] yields 164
